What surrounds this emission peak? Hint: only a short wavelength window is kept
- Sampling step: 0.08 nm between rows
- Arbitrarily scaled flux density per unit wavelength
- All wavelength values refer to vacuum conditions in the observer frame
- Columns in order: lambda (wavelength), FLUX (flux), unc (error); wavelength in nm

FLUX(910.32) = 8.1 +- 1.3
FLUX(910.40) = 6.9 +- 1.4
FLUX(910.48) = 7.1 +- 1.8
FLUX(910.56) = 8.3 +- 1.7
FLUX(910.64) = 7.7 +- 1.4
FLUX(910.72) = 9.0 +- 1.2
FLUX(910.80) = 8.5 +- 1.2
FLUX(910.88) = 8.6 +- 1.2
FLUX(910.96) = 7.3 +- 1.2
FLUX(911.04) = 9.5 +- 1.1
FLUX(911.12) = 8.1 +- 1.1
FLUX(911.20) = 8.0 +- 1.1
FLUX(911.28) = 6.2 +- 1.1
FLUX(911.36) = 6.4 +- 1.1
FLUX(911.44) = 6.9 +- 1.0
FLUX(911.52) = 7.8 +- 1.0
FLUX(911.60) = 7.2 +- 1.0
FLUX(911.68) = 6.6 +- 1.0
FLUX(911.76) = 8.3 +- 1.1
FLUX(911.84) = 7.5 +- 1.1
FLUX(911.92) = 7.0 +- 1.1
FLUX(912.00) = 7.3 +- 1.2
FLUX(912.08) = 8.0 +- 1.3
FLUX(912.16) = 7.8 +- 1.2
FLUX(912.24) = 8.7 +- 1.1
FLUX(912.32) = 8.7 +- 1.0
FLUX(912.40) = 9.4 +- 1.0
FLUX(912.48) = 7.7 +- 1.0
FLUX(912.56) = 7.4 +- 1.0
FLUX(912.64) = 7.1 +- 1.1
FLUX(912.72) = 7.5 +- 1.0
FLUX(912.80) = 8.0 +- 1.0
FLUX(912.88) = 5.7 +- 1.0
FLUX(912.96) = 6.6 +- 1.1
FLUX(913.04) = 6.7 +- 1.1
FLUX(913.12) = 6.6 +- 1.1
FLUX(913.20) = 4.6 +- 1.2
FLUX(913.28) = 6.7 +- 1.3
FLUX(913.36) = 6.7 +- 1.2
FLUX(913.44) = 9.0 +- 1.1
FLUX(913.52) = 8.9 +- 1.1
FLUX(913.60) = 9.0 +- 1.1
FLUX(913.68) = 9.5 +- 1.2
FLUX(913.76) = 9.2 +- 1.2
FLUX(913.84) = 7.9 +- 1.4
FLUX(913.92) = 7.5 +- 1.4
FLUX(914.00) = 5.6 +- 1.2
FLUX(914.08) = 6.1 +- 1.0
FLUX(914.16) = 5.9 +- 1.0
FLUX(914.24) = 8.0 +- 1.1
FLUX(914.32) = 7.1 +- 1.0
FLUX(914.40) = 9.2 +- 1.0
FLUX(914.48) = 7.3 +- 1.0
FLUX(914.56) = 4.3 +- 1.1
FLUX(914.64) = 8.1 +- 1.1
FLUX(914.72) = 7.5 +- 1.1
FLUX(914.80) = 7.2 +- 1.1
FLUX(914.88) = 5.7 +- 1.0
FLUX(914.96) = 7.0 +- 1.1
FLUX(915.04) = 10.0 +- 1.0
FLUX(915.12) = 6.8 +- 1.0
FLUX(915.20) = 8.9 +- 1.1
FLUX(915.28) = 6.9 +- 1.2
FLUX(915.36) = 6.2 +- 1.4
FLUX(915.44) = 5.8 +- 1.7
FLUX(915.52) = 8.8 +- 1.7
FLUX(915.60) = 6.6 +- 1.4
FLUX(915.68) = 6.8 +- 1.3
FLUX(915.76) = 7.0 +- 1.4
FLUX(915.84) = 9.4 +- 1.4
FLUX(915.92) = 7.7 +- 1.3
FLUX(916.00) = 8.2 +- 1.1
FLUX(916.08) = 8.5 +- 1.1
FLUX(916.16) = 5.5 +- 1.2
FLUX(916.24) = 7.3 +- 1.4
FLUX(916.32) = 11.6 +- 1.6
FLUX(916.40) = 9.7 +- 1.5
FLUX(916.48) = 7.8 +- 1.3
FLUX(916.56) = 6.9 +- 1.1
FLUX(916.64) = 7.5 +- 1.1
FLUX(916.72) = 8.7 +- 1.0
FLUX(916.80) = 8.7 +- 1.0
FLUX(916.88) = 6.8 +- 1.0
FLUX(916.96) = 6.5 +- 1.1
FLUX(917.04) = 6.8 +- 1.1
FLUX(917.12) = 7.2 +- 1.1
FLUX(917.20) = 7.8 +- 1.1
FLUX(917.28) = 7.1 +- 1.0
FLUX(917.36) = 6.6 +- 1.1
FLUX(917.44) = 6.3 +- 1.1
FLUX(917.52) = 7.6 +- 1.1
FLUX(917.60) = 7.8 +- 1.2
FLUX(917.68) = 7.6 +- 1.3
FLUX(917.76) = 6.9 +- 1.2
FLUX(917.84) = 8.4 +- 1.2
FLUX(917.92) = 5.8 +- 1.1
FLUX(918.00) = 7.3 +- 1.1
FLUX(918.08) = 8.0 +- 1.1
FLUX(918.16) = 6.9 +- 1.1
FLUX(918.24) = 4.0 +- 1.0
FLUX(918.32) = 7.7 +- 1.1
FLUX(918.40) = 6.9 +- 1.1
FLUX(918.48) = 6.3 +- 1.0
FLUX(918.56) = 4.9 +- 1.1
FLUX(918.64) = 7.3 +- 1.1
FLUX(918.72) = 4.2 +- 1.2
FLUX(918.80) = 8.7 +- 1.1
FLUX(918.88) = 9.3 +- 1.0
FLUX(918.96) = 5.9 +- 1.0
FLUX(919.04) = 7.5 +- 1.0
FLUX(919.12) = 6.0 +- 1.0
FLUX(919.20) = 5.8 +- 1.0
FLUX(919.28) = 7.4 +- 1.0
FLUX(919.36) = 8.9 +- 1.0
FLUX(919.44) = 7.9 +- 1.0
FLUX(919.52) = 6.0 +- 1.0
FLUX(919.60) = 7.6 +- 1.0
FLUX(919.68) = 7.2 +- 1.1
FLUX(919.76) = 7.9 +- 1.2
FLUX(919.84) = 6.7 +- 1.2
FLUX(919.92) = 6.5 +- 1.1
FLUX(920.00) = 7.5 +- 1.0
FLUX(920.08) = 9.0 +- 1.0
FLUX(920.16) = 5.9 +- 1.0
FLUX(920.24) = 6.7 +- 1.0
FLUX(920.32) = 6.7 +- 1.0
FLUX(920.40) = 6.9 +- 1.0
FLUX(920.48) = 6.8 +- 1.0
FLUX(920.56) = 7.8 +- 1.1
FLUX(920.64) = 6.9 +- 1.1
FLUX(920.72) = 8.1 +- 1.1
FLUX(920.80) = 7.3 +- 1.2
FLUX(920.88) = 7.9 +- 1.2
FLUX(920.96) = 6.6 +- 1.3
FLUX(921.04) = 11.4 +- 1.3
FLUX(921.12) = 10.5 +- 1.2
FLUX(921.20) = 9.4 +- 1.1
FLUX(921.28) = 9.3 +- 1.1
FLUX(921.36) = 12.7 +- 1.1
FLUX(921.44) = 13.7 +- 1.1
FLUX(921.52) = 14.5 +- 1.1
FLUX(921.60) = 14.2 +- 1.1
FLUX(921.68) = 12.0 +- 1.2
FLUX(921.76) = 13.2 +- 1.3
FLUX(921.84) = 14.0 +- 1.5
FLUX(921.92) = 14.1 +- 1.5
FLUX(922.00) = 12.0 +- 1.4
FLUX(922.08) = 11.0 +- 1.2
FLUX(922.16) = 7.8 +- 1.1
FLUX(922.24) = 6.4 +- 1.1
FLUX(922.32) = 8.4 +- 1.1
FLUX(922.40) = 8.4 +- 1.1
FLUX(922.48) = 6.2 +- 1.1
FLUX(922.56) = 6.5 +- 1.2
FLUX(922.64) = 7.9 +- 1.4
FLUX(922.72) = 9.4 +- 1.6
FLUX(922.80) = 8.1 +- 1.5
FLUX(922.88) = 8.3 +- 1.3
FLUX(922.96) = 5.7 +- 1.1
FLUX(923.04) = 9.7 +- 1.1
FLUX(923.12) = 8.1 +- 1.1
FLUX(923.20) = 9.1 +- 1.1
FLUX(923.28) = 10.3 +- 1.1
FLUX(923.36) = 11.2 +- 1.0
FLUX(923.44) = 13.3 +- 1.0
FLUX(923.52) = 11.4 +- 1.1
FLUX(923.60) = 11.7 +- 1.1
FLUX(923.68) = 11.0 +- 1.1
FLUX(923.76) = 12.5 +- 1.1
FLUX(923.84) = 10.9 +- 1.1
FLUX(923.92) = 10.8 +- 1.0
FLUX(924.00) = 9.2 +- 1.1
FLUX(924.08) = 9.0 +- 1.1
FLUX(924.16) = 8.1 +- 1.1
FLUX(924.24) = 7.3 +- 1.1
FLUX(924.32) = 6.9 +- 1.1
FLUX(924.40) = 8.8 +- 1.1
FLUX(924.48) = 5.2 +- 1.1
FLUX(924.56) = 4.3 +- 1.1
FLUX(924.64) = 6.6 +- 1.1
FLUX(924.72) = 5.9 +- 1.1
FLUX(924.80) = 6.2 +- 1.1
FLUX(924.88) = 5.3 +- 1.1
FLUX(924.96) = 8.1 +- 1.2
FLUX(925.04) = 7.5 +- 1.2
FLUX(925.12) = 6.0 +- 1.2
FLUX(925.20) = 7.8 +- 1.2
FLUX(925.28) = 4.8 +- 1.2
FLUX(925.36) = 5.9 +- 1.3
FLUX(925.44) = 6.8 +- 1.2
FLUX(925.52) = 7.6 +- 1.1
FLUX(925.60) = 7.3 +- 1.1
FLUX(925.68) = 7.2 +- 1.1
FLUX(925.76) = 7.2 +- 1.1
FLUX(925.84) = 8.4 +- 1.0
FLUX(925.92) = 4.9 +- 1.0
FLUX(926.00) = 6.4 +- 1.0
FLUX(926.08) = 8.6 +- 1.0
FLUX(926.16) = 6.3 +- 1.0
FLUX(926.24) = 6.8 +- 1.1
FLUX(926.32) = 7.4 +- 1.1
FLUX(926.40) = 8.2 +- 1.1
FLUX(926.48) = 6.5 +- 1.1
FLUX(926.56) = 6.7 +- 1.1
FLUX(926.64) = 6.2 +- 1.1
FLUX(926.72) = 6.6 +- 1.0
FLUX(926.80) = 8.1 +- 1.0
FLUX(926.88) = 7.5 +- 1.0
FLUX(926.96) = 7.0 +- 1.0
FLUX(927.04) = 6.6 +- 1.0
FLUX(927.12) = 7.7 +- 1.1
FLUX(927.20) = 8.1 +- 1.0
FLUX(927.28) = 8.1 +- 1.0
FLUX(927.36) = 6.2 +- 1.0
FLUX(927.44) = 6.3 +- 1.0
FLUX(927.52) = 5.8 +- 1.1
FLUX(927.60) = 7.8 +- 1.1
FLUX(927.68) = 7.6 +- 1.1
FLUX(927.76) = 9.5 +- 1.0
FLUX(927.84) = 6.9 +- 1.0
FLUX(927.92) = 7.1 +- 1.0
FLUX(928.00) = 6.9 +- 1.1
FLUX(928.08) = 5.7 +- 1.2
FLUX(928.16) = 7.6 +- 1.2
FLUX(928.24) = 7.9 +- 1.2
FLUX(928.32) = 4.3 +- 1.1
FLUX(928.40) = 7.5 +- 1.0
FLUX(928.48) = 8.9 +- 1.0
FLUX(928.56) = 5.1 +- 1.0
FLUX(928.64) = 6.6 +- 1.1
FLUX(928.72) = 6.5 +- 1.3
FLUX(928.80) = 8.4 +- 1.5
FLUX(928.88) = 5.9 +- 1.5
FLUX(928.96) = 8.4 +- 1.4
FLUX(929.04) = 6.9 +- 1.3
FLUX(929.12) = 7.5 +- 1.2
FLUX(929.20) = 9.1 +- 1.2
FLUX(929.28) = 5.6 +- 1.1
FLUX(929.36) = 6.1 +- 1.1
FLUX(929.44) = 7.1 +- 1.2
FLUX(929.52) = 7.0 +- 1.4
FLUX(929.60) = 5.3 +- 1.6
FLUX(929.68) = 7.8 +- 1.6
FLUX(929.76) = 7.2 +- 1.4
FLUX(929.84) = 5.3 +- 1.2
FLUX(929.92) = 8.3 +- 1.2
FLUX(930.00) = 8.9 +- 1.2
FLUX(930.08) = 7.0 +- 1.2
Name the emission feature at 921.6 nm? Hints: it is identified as [S II]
